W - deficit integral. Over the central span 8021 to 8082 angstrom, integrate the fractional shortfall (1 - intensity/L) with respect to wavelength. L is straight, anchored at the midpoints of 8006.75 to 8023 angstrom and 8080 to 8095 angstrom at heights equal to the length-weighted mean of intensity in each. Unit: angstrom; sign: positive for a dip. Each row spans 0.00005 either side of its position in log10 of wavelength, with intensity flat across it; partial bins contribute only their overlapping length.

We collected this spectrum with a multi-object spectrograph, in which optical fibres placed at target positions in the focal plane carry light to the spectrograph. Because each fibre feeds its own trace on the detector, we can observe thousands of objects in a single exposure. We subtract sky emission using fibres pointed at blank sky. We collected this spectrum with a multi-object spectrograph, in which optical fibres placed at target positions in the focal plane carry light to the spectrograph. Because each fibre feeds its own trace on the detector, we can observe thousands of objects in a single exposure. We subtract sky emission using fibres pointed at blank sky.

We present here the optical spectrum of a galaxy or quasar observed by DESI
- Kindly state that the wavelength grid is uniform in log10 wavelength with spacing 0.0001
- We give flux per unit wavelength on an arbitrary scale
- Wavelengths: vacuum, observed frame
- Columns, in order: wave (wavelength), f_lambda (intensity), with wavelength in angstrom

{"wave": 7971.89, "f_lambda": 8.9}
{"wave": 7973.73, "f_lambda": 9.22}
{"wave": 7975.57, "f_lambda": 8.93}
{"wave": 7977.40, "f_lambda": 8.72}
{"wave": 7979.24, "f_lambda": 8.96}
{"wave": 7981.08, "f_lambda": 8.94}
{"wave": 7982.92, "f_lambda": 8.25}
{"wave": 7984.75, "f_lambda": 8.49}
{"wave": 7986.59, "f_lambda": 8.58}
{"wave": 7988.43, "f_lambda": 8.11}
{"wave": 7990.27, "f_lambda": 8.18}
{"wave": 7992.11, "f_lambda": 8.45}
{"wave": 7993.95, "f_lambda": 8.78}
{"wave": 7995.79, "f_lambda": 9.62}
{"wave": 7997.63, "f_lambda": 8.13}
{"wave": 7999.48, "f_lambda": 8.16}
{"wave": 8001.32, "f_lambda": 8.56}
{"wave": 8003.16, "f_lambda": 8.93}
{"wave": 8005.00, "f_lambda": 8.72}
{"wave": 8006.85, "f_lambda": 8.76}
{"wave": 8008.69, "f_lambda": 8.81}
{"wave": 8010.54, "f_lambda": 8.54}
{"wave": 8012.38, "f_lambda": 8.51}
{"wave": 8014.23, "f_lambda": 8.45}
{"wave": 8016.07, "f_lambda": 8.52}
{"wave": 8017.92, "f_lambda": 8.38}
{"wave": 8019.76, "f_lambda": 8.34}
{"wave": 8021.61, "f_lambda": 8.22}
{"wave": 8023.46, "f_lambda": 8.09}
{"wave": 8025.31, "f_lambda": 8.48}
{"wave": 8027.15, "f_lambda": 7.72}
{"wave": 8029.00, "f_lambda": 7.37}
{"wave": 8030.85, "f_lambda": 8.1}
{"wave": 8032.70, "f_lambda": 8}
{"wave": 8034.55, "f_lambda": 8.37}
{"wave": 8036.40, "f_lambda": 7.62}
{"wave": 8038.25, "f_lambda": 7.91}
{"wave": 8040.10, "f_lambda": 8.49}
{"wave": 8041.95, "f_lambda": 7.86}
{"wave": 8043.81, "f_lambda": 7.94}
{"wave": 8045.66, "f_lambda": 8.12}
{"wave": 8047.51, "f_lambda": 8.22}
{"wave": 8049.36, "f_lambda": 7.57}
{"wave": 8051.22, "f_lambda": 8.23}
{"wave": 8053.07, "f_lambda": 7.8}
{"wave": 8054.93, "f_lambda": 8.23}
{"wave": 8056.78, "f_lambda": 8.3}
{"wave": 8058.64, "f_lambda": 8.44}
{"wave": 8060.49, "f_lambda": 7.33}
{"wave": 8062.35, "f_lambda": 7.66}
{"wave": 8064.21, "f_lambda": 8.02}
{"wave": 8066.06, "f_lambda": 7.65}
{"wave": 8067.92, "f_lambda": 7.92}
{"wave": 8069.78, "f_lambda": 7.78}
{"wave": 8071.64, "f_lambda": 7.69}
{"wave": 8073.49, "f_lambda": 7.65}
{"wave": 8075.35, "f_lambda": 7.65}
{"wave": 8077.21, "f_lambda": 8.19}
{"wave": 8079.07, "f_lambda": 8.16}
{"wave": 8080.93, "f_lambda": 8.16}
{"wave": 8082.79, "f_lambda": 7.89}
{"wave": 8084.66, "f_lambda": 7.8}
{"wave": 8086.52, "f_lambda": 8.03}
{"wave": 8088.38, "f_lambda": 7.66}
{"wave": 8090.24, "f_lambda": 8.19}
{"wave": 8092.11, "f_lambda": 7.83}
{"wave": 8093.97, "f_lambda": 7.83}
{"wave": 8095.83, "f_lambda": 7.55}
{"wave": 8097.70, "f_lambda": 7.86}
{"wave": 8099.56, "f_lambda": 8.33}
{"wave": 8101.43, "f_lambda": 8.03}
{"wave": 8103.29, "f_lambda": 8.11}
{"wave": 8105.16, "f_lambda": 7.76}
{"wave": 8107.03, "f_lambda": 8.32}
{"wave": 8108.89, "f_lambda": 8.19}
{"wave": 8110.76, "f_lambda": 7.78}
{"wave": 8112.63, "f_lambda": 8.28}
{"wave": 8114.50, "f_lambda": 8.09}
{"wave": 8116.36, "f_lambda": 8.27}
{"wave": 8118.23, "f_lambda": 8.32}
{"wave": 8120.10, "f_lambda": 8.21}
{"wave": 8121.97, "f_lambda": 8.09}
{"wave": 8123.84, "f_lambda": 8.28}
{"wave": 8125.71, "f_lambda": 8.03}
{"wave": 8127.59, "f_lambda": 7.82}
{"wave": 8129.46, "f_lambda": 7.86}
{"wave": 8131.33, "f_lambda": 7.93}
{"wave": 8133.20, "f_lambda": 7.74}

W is 1.7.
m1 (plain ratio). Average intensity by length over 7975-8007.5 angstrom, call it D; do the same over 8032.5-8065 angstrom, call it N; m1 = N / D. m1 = 0.9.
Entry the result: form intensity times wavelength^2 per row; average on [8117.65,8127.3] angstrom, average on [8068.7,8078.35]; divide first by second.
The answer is 1.06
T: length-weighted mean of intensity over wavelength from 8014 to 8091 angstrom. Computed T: 8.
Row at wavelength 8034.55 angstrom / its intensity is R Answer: 8.37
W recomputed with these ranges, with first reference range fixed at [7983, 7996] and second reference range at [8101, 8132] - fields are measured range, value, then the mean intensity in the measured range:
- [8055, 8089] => 1.4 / 7.9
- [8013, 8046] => 1.1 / 8.11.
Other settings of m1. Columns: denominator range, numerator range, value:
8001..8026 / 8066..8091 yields 0.93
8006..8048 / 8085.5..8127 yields 0.98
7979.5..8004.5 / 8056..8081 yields 0.92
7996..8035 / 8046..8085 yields 0.95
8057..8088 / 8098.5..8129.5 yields 1.03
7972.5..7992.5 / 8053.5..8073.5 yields 0.91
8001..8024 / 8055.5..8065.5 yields 0.93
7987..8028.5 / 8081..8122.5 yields 0.95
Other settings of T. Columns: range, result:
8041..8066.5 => 7.96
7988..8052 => 8.29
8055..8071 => 7.9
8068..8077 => 7.76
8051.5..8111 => 7.94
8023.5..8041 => 8.01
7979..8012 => 8.6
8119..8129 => 8.07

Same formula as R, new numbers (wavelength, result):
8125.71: 8.03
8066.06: 7.65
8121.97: 8.09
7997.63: 8.13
